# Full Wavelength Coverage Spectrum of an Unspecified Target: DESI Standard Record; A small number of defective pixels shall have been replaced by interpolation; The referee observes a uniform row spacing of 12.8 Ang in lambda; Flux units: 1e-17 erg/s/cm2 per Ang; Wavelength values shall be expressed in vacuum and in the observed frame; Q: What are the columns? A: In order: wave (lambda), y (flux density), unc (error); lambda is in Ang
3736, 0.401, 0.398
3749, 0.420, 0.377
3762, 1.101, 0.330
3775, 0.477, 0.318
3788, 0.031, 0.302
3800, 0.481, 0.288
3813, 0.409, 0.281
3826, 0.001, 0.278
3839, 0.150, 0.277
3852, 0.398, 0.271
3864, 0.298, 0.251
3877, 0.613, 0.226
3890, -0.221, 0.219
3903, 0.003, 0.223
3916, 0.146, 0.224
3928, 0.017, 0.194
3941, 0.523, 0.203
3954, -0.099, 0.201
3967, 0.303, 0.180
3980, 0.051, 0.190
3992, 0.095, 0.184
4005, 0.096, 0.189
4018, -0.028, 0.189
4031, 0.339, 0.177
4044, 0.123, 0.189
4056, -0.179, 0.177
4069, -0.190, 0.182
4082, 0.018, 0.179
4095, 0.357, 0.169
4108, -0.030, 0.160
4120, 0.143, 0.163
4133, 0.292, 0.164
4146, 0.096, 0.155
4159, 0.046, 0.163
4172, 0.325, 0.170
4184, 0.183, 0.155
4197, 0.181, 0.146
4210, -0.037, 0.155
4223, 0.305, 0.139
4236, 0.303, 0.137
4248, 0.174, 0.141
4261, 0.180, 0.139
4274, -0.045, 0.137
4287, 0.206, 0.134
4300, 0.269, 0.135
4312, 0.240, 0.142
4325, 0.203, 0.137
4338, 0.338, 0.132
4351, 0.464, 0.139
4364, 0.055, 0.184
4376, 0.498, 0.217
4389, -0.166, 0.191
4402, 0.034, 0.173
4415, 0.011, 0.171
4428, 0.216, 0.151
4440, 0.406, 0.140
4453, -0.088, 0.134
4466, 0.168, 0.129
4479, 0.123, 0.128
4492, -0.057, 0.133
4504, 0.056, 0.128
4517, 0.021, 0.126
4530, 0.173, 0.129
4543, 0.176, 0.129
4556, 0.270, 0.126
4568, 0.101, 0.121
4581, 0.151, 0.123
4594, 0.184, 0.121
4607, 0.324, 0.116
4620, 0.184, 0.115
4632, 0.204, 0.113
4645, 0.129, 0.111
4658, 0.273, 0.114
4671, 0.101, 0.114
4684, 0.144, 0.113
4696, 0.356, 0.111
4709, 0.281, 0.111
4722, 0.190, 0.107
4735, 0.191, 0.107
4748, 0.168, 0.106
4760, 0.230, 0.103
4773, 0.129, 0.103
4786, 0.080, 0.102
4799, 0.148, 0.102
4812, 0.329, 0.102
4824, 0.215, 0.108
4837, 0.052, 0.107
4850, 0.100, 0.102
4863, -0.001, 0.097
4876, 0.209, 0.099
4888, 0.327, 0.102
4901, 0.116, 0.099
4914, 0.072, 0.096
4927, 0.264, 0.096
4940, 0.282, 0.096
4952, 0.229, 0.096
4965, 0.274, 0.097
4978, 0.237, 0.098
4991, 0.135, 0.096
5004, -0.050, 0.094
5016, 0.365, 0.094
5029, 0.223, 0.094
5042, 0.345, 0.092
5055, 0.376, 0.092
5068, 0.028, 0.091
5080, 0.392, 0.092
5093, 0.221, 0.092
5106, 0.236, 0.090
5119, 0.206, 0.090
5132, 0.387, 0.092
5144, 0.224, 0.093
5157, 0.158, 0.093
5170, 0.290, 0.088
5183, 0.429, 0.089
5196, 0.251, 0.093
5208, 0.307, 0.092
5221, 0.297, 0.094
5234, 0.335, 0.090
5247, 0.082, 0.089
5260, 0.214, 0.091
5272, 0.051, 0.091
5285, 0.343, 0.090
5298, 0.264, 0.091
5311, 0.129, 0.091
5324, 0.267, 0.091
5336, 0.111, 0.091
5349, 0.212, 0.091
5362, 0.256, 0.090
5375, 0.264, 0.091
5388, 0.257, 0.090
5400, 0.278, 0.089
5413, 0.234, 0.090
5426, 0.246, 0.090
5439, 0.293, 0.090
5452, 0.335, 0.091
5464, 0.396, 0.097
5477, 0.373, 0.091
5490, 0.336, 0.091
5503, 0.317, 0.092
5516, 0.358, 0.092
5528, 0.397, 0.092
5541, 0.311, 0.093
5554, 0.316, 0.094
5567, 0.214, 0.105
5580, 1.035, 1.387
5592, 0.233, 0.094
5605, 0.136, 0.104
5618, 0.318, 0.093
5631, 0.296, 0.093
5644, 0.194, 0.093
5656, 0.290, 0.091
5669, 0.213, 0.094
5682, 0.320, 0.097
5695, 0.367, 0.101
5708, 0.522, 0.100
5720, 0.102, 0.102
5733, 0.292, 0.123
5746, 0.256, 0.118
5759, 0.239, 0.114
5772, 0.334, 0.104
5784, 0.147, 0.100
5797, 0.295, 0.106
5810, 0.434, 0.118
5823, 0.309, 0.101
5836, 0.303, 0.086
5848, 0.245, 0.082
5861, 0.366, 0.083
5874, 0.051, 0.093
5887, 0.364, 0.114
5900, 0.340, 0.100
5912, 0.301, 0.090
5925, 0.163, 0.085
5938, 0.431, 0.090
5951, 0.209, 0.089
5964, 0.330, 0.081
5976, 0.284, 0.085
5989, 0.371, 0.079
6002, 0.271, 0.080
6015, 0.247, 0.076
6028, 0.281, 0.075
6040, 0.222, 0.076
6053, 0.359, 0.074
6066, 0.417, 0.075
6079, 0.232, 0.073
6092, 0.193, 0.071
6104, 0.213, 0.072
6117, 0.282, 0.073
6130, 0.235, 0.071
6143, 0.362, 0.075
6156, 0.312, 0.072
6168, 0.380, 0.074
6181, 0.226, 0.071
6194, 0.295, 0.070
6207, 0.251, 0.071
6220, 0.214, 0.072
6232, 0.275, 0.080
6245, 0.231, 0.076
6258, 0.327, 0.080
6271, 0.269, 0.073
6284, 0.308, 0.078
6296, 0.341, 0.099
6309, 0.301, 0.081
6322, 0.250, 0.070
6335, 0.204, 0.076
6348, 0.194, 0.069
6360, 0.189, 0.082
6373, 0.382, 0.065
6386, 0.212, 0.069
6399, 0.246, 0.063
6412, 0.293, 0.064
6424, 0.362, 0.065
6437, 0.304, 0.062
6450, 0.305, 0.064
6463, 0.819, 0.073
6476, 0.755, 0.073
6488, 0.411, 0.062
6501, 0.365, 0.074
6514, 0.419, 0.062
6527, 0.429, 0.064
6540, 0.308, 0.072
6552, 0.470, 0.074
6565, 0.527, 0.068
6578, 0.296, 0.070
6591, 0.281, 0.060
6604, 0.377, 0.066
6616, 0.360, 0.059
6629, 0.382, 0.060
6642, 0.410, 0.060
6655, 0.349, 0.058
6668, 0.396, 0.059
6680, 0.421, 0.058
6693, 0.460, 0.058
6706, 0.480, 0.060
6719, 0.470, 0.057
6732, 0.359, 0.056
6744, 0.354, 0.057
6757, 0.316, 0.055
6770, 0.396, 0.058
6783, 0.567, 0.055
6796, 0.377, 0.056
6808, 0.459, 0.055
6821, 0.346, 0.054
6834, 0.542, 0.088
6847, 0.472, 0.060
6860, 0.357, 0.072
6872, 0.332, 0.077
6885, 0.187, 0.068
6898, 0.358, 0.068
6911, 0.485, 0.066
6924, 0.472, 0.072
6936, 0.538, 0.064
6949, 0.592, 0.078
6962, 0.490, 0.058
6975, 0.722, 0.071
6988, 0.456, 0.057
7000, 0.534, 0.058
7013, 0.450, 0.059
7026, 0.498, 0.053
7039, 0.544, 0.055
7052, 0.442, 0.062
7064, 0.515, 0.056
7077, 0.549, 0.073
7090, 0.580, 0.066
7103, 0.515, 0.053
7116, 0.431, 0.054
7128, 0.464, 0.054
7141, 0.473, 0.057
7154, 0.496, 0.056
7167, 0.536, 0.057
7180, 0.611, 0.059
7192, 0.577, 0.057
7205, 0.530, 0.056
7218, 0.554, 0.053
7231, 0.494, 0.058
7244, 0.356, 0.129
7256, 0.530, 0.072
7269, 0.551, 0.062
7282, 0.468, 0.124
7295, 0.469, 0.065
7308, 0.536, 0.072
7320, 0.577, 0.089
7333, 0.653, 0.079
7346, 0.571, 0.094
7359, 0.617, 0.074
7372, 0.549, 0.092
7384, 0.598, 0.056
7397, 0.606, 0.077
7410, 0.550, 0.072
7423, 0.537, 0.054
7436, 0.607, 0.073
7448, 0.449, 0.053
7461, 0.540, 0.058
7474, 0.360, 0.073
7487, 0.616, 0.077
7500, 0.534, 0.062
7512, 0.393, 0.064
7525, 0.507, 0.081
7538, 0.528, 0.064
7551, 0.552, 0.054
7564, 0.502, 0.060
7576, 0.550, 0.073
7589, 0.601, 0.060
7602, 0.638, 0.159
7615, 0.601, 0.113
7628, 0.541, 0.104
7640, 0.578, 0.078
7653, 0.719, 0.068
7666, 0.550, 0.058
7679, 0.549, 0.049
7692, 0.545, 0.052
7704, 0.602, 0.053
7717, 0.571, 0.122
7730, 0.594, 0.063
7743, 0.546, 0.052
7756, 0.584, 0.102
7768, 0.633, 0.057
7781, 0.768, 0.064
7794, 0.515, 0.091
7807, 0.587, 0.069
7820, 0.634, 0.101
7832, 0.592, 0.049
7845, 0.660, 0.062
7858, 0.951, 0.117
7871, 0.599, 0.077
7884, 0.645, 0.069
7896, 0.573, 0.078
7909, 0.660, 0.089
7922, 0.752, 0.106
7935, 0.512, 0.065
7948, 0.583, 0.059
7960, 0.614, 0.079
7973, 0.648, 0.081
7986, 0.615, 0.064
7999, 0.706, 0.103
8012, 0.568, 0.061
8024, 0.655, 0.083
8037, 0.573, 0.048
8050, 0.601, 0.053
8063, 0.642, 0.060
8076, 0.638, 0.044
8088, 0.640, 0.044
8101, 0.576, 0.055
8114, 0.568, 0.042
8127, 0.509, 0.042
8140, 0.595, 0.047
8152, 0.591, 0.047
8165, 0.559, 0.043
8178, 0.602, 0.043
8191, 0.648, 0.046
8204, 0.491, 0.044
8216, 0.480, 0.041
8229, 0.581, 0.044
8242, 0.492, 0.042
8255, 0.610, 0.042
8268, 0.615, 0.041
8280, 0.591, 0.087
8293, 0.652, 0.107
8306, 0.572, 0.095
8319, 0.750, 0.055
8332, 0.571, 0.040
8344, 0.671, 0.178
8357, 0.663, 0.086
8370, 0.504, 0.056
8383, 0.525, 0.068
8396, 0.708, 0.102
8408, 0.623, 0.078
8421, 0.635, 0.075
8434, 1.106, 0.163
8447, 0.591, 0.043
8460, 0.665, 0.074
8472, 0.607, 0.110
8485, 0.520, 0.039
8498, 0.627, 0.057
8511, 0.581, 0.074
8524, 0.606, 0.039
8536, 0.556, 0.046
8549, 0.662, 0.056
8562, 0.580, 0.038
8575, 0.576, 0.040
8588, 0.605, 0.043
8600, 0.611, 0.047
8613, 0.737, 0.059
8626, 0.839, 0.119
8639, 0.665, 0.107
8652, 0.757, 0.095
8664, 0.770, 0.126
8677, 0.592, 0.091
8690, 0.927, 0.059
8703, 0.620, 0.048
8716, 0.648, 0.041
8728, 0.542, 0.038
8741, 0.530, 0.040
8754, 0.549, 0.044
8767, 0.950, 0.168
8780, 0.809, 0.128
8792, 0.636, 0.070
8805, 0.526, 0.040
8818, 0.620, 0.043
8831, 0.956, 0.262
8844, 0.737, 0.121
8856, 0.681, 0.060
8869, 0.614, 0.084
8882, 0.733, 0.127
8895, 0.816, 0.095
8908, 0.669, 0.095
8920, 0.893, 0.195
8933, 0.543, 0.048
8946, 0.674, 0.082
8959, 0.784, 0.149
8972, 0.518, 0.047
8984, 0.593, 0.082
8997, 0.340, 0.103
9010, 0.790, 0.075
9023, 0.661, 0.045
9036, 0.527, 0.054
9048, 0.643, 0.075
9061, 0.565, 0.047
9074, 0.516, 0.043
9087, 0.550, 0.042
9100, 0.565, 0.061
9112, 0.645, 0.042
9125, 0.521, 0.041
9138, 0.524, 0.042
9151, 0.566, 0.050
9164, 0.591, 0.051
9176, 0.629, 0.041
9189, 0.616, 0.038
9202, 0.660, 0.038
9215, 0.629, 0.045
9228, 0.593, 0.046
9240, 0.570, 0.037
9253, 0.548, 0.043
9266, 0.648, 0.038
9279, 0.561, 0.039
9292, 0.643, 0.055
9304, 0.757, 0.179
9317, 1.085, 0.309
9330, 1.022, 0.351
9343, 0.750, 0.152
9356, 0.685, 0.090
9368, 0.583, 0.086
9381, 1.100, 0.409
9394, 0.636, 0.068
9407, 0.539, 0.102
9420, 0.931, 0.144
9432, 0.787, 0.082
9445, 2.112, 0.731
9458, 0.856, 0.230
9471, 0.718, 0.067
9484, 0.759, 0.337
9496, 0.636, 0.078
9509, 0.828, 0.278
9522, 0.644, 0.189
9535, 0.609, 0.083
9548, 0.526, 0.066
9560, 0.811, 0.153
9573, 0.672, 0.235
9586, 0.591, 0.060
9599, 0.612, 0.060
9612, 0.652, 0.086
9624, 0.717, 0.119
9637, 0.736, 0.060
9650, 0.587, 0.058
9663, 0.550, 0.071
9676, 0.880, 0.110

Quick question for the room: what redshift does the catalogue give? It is 0.735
